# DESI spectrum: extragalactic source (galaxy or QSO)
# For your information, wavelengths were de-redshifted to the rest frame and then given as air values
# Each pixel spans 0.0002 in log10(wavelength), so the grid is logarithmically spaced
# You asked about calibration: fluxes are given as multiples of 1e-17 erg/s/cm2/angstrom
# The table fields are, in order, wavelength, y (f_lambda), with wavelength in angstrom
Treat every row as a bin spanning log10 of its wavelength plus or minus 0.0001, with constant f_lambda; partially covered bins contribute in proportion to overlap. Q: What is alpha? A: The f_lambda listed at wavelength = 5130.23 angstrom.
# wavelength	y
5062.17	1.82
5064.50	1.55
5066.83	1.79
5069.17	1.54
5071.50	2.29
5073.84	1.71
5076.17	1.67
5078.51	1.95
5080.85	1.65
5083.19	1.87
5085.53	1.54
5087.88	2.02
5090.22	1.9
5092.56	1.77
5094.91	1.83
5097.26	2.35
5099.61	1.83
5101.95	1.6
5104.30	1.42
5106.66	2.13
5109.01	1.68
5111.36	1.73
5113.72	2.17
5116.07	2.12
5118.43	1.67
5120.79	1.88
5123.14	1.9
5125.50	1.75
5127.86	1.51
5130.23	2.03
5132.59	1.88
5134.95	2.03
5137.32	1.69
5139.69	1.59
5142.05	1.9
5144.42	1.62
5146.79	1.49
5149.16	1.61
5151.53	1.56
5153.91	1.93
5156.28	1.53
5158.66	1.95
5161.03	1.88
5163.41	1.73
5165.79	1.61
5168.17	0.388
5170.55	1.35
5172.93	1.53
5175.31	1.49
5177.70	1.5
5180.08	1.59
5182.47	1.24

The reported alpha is 2.03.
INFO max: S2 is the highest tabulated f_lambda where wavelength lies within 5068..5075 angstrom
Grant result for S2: 2.29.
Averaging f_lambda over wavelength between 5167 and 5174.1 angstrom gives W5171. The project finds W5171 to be 1.09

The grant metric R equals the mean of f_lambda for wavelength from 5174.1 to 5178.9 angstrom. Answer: 1.5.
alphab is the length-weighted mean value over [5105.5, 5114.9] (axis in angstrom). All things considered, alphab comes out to 1.93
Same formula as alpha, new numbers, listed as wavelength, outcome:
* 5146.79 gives 1.49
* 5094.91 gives 1.83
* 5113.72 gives 2.17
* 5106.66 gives 2.13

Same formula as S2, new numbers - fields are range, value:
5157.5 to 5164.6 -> 1.95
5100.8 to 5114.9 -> 2.17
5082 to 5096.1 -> 2.02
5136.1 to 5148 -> 1.9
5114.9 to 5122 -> 2.12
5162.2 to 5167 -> 1.73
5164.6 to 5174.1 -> 1.61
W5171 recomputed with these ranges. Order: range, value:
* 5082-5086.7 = 1.71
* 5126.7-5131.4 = 1.77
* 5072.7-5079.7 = 1.78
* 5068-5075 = 1.85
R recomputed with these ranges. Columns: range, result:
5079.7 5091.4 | 1.8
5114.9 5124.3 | 1.89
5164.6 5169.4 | 1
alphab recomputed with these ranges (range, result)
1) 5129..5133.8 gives 1.95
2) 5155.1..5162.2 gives 1.79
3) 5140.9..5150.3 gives 1.65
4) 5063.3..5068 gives 1.67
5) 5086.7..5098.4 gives 1.97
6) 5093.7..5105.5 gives 1.8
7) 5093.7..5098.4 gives 2.08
